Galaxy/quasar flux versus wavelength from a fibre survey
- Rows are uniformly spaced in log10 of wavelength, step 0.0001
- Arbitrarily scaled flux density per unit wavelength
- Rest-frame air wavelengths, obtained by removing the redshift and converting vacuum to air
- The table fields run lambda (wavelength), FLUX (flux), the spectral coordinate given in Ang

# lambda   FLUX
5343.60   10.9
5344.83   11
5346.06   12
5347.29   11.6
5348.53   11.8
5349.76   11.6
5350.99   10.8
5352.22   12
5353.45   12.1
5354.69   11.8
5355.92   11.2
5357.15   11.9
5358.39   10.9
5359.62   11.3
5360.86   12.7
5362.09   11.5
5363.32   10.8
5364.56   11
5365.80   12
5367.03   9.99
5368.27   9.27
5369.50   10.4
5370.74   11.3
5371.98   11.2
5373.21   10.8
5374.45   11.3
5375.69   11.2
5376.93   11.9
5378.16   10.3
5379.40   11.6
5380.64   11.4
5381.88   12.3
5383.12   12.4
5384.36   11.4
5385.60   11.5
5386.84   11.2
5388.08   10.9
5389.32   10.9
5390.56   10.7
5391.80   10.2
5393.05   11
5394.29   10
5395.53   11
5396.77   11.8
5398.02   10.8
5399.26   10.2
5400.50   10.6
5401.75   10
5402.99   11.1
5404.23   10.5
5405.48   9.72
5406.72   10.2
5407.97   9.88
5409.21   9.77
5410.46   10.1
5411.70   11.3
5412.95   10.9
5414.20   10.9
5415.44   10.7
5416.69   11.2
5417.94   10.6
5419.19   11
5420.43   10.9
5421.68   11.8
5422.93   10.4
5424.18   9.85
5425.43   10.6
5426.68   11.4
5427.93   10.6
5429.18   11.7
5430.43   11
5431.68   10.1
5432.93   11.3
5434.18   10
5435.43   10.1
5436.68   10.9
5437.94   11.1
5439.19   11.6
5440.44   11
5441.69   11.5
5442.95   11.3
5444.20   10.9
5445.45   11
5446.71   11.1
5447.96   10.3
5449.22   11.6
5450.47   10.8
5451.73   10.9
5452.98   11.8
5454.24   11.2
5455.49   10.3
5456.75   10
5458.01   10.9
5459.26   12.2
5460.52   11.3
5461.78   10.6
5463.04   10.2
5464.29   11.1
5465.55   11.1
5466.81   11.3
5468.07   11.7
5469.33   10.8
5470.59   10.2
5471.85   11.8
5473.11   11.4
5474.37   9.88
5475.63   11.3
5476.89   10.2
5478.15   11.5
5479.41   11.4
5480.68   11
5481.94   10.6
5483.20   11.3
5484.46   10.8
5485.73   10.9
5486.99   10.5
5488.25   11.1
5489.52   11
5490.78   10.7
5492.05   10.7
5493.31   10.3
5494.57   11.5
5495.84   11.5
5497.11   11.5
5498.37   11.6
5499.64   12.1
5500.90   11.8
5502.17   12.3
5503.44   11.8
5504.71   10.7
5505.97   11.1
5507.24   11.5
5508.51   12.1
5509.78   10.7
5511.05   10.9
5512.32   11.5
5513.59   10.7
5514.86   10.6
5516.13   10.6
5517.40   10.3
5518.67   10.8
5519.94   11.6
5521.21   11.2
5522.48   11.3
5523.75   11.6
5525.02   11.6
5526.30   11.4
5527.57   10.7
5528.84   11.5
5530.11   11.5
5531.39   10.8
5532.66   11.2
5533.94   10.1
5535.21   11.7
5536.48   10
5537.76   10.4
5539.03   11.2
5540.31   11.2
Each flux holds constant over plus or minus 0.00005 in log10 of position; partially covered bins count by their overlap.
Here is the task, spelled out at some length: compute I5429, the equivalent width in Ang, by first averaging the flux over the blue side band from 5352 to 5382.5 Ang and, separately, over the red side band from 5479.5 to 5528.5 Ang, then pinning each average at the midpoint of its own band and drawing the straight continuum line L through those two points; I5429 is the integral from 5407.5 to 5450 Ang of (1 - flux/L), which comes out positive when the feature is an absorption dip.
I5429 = 1.5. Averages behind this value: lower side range 11.3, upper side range 11.2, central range 10.8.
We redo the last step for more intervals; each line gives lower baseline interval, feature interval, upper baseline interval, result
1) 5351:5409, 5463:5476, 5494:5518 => 0.2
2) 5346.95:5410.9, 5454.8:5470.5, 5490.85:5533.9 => 0.3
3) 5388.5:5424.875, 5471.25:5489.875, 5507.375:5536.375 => -0.1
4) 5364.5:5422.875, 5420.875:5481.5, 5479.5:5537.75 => 0.2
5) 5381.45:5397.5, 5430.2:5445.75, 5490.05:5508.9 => 0.5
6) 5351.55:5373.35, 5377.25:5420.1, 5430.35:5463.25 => 1.1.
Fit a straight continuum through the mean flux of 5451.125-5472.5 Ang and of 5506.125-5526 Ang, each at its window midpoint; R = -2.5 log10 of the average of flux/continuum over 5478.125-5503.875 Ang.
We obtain -0.013 mag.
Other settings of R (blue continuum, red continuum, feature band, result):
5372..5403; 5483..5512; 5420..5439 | 0.03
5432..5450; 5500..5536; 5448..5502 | 0.00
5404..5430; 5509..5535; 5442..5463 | -0.02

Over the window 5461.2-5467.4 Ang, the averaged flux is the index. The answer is 10.9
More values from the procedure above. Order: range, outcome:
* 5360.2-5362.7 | 12.1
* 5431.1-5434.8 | 10.5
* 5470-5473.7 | 11.1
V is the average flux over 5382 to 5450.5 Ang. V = 10.8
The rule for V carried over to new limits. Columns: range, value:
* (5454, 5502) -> 11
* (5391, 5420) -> 10.6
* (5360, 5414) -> 10.9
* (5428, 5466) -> 11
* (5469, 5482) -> 10.9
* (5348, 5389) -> 11.3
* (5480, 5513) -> 11.2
